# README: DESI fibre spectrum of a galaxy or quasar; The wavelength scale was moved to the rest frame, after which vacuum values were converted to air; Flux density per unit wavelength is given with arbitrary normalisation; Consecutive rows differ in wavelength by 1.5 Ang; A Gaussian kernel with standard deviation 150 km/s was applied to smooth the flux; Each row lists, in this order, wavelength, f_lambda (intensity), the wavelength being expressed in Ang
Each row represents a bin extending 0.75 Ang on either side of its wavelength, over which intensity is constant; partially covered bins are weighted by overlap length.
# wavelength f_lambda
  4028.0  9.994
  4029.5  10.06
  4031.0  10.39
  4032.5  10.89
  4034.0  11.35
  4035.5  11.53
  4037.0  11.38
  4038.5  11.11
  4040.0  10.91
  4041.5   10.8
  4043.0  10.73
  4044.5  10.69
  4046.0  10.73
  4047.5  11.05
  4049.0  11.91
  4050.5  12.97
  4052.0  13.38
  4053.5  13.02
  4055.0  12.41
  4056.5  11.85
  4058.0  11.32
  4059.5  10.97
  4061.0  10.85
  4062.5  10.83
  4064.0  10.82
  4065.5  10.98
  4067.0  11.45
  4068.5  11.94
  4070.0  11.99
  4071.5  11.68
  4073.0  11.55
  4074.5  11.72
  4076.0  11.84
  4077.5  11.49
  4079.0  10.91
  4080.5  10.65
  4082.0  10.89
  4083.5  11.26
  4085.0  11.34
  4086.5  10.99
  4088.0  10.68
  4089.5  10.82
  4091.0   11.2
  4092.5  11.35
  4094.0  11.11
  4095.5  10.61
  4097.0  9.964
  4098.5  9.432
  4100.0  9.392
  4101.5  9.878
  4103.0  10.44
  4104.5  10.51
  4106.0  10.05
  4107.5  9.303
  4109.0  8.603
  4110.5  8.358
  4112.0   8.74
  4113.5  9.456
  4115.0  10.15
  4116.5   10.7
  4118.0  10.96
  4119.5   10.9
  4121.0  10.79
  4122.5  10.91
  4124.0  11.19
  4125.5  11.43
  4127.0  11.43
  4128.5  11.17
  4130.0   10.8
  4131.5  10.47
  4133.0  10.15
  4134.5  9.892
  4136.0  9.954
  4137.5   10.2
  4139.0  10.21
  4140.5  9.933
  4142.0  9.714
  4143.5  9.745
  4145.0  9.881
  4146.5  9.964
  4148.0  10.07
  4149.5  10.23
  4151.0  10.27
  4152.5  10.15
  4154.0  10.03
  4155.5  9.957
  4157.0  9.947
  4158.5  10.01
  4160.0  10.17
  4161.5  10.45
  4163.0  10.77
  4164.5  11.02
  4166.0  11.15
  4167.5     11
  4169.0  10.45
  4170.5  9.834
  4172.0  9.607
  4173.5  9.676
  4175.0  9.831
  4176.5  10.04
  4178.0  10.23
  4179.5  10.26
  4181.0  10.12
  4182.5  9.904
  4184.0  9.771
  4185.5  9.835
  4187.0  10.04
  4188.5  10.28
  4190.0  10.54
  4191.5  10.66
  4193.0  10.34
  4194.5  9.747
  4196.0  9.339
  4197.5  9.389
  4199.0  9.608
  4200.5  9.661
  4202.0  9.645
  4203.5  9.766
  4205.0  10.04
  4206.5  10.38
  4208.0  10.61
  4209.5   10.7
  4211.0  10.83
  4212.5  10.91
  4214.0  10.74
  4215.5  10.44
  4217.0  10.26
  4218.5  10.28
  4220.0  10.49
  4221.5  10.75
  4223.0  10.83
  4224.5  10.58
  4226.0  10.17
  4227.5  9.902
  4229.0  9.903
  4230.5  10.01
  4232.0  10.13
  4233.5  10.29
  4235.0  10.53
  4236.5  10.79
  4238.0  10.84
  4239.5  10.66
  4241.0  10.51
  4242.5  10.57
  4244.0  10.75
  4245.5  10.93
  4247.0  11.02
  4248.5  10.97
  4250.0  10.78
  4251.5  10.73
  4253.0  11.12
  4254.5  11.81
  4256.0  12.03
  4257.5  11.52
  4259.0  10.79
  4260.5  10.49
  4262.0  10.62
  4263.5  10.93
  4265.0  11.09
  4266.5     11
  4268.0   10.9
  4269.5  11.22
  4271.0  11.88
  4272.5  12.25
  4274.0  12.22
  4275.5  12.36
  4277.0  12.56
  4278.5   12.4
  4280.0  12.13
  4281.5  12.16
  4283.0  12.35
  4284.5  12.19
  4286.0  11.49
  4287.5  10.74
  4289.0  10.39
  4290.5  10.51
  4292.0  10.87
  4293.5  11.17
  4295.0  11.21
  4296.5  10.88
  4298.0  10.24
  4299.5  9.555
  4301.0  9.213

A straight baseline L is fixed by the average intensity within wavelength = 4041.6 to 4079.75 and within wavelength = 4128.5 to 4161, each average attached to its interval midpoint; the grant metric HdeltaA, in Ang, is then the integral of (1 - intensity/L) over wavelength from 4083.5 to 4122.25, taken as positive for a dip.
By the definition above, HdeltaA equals 2.0 Ang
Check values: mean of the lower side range 11.6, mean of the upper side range 10.1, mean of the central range 10.3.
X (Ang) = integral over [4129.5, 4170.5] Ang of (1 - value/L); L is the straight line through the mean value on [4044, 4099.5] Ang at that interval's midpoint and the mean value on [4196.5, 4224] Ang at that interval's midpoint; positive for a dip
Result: 1.9 Ang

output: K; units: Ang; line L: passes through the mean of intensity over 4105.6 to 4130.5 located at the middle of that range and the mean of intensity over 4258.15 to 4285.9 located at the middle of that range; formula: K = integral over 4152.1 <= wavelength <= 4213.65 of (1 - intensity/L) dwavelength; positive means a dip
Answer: 3.9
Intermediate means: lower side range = 10.3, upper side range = 11.6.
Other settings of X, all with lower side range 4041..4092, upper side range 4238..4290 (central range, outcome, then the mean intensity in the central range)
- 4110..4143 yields 3.0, 10.4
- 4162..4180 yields 1.6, 10.3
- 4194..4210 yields 2.1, 9.89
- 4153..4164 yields 1.1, 10.2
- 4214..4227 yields 1.0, 10.5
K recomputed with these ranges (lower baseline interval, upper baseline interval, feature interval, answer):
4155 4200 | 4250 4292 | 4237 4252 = 0.4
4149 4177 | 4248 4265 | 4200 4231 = 1.1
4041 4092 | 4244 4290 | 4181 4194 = 1.4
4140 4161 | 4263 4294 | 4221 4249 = 1.3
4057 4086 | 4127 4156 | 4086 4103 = 0.7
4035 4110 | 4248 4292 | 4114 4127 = 0.3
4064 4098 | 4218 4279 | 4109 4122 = 1.4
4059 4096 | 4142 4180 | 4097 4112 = 1.9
